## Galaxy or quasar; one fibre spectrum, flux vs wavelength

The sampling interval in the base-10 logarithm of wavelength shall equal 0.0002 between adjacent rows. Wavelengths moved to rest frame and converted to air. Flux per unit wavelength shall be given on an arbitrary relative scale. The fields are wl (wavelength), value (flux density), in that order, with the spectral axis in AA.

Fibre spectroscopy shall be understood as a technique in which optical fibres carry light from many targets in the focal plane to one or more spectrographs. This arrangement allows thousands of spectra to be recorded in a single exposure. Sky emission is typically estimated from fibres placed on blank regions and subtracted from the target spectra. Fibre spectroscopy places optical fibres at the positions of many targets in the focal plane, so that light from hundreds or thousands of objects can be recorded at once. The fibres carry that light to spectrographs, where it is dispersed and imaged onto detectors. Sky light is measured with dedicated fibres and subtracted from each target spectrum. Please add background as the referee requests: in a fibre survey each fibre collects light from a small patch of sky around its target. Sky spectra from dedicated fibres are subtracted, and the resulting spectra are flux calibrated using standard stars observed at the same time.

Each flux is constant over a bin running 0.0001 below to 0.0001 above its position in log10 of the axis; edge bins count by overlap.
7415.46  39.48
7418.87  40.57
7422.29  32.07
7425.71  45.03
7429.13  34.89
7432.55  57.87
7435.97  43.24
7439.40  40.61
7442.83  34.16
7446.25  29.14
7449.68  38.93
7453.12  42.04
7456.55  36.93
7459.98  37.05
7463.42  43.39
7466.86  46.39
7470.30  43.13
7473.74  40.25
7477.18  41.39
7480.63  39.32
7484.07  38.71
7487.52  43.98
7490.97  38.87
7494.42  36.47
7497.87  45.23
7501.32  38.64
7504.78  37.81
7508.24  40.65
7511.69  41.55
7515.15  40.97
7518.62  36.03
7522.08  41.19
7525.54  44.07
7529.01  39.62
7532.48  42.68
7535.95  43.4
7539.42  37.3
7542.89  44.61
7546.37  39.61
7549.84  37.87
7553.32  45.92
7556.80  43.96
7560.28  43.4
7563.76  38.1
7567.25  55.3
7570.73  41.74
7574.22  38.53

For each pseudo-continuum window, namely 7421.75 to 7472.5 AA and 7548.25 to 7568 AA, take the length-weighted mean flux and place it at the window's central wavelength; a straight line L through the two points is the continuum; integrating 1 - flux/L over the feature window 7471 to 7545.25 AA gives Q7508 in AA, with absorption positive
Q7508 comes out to 2.7 AA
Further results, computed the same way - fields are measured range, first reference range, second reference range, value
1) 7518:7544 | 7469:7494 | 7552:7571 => 1.22 AA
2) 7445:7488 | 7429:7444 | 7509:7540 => 2.37 AA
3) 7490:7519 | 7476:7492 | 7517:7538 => 0.73 AA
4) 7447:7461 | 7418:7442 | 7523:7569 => 1.28 AA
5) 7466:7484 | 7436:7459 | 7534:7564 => -1.39 AA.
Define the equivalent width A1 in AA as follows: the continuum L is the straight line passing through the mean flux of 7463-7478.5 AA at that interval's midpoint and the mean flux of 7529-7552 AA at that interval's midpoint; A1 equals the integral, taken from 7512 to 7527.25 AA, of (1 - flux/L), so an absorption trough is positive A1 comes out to 0.3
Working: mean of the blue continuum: 42.9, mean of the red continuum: 40.9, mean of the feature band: 40.7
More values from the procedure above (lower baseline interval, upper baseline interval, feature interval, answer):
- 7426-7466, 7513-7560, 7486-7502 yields 0.0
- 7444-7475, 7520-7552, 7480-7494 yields 0.1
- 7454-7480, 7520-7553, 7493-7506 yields 0.5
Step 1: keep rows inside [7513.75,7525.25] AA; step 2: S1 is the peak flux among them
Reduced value 41.19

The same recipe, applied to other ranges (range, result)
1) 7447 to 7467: 46.39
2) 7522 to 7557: 45.92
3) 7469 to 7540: 45.23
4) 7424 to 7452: 57.87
